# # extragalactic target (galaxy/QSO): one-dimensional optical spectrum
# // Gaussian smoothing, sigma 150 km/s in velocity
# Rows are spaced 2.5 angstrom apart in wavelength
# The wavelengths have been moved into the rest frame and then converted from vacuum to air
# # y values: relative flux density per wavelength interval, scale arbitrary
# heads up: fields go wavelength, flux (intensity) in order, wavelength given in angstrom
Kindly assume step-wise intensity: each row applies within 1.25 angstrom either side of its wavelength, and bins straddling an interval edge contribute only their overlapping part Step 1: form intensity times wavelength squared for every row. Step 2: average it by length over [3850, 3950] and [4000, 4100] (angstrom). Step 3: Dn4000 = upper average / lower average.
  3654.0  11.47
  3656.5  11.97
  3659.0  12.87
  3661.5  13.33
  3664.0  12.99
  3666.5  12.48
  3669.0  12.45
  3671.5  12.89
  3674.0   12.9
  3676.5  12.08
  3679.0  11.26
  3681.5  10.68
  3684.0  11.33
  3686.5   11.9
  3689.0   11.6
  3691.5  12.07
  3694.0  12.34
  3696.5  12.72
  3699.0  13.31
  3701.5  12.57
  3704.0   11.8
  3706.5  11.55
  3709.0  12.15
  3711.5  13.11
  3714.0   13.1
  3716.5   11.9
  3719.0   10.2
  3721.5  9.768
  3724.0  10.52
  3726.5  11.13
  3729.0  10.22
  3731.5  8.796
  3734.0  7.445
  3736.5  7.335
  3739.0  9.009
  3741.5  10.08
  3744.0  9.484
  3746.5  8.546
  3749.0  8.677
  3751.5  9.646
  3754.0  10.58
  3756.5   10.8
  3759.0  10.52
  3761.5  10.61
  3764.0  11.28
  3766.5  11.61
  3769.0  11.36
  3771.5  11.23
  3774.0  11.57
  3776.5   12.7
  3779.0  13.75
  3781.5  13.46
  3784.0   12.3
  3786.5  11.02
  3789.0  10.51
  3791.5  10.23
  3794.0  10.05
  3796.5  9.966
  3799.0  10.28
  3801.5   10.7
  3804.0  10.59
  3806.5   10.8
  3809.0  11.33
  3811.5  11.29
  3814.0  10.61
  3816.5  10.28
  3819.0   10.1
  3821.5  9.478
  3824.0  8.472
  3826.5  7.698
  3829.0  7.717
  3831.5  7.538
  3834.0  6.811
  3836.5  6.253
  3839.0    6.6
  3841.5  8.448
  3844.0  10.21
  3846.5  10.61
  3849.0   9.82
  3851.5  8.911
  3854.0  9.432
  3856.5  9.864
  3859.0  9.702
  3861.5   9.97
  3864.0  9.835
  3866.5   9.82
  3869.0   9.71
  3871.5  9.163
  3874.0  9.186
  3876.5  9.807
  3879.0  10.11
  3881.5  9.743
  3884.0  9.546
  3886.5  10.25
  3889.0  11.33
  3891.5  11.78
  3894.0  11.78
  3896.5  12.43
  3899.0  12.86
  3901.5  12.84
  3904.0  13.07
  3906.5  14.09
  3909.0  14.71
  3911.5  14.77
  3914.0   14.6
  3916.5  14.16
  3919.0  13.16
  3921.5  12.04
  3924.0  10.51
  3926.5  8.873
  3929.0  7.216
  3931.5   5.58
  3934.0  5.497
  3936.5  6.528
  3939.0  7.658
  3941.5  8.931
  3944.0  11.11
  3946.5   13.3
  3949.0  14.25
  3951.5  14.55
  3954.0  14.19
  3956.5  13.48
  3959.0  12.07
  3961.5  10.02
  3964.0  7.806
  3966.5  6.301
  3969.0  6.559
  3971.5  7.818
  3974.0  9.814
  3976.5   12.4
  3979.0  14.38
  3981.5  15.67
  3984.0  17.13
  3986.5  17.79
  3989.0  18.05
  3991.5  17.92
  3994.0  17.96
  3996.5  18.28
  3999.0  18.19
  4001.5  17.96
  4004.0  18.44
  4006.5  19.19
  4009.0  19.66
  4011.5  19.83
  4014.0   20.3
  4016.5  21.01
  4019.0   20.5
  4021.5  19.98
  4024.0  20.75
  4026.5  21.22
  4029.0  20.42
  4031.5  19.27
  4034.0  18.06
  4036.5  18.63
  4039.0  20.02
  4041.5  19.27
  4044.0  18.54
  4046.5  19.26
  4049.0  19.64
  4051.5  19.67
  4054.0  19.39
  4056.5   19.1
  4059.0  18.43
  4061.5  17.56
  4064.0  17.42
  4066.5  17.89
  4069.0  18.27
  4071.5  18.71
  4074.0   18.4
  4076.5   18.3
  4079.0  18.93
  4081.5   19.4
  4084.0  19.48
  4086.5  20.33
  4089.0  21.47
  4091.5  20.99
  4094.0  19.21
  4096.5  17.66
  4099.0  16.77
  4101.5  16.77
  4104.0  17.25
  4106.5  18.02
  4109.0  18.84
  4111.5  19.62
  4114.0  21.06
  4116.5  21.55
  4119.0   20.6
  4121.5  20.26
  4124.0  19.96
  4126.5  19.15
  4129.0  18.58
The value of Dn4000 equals 1.9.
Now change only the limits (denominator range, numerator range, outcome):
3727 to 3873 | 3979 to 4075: 2.13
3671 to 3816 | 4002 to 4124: 2.06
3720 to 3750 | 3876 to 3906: 1.34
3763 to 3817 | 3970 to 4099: 1.85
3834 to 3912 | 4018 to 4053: 2.04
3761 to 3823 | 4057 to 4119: 1.98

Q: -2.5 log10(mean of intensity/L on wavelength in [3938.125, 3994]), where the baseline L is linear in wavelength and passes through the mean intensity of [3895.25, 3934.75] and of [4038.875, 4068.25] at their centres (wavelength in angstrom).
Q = 0.16 mag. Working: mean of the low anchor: 11.7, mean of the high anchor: 18.8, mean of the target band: 12.5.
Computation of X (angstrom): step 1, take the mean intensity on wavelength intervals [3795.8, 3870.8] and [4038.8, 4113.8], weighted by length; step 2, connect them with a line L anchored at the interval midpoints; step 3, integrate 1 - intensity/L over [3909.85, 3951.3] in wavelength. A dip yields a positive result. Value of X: 7.8 angstrom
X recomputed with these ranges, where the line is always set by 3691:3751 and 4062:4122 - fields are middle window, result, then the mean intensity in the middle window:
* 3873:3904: 7.3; 11.1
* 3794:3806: 2.0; 10.4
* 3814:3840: 9.6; 8.23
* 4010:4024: -2.4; 20.4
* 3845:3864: 5.5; 9.77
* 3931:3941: 5.8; 6.57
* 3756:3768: 0.7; 11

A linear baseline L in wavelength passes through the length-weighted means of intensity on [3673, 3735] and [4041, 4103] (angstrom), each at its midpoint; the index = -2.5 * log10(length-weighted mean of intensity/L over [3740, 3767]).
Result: 0.227 mag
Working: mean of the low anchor 11.5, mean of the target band 10.1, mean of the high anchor 18.8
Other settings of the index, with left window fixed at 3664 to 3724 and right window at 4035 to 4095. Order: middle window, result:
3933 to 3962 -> 0.461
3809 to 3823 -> 0.347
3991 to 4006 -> -0.022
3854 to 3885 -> 0.499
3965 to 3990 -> 0.364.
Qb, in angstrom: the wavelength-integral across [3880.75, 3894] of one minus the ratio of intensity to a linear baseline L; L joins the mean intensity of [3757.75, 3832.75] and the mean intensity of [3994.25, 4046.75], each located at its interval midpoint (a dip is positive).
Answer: 3.3 angstrom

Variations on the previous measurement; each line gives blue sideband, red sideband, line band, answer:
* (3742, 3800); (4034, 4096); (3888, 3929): 6.0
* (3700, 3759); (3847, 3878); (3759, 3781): -3.5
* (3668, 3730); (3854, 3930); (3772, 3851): 9.9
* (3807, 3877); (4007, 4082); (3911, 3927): 0.4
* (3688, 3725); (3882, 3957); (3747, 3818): 4.8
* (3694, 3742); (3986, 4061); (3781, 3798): 2.5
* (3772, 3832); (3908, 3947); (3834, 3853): 3.5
